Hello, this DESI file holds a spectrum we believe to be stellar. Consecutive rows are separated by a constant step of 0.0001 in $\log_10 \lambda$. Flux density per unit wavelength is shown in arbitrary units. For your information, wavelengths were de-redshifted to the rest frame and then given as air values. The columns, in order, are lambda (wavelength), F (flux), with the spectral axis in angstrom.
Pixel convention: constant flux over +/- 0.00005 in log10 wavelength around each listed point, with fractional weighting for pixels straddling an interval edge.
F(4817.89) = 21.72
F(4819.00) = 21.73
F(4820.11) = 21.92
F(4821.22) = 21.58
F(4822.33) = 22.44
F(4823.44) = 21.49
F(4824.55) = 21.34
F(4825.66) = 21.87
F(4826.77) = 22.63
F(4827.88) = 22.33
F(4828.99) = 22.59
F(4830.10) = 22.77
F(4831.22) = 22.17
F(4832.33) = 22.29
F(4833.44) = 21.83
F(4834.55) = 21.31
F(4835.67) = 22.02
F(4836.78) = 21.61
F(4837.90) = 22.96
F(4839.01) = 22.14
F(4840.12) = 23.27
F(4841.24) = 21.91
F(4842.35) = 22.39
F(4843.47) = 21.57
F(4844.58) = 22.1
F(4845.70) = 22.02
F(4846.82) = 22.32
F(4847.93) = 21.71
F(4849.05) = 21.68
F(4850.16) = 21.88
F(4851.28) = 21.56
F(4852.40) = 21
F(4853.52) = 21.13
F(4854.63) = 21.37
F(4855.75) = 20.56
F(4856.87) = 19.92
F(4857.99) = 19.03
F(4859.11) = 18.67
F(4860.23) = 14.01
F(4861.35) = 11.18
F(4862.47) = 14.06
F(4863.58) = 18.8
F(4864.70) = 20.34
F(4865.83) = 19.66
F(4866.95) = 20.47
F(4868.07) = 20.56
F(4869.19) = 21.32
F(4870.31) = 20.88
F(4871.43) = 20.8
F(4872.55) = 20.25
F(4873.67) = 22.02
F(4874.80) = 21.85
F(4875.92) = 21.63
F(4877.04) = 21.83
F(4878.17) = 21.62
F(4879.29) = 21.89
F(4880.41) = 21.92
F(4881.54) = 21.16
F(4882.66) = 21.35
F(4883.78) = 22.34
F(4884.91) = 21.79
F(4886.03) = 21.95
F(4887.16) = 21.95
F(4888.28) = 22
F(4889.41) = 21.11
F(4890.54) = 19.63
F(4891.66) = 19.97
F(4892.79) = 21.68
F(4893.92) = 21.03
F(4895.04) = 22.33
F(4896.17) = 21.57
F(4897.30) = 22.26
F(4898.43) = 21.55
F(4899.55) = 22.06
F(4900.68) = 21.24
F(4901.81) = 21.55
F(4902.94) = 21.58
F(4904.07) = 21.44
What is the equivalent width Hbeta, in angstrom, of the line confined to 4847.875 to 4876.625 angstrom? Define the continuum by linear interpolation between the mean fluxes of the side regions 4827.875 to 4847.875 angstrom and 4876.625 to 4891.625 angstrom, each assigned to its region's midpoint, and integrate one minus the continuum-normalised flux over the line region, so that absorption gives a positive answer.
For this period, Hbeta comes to 2.6 angstrom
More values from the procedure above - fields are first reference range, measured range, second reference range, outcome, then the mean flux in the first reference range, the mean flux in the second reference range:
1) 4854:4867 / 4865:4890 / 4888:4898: -2.1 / 18.1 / 21.3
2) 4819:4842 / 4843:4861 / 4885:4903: 1.1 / 22.1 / 21.5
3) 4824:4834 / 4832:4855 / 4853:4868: -1.6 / 22.2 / 18.5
